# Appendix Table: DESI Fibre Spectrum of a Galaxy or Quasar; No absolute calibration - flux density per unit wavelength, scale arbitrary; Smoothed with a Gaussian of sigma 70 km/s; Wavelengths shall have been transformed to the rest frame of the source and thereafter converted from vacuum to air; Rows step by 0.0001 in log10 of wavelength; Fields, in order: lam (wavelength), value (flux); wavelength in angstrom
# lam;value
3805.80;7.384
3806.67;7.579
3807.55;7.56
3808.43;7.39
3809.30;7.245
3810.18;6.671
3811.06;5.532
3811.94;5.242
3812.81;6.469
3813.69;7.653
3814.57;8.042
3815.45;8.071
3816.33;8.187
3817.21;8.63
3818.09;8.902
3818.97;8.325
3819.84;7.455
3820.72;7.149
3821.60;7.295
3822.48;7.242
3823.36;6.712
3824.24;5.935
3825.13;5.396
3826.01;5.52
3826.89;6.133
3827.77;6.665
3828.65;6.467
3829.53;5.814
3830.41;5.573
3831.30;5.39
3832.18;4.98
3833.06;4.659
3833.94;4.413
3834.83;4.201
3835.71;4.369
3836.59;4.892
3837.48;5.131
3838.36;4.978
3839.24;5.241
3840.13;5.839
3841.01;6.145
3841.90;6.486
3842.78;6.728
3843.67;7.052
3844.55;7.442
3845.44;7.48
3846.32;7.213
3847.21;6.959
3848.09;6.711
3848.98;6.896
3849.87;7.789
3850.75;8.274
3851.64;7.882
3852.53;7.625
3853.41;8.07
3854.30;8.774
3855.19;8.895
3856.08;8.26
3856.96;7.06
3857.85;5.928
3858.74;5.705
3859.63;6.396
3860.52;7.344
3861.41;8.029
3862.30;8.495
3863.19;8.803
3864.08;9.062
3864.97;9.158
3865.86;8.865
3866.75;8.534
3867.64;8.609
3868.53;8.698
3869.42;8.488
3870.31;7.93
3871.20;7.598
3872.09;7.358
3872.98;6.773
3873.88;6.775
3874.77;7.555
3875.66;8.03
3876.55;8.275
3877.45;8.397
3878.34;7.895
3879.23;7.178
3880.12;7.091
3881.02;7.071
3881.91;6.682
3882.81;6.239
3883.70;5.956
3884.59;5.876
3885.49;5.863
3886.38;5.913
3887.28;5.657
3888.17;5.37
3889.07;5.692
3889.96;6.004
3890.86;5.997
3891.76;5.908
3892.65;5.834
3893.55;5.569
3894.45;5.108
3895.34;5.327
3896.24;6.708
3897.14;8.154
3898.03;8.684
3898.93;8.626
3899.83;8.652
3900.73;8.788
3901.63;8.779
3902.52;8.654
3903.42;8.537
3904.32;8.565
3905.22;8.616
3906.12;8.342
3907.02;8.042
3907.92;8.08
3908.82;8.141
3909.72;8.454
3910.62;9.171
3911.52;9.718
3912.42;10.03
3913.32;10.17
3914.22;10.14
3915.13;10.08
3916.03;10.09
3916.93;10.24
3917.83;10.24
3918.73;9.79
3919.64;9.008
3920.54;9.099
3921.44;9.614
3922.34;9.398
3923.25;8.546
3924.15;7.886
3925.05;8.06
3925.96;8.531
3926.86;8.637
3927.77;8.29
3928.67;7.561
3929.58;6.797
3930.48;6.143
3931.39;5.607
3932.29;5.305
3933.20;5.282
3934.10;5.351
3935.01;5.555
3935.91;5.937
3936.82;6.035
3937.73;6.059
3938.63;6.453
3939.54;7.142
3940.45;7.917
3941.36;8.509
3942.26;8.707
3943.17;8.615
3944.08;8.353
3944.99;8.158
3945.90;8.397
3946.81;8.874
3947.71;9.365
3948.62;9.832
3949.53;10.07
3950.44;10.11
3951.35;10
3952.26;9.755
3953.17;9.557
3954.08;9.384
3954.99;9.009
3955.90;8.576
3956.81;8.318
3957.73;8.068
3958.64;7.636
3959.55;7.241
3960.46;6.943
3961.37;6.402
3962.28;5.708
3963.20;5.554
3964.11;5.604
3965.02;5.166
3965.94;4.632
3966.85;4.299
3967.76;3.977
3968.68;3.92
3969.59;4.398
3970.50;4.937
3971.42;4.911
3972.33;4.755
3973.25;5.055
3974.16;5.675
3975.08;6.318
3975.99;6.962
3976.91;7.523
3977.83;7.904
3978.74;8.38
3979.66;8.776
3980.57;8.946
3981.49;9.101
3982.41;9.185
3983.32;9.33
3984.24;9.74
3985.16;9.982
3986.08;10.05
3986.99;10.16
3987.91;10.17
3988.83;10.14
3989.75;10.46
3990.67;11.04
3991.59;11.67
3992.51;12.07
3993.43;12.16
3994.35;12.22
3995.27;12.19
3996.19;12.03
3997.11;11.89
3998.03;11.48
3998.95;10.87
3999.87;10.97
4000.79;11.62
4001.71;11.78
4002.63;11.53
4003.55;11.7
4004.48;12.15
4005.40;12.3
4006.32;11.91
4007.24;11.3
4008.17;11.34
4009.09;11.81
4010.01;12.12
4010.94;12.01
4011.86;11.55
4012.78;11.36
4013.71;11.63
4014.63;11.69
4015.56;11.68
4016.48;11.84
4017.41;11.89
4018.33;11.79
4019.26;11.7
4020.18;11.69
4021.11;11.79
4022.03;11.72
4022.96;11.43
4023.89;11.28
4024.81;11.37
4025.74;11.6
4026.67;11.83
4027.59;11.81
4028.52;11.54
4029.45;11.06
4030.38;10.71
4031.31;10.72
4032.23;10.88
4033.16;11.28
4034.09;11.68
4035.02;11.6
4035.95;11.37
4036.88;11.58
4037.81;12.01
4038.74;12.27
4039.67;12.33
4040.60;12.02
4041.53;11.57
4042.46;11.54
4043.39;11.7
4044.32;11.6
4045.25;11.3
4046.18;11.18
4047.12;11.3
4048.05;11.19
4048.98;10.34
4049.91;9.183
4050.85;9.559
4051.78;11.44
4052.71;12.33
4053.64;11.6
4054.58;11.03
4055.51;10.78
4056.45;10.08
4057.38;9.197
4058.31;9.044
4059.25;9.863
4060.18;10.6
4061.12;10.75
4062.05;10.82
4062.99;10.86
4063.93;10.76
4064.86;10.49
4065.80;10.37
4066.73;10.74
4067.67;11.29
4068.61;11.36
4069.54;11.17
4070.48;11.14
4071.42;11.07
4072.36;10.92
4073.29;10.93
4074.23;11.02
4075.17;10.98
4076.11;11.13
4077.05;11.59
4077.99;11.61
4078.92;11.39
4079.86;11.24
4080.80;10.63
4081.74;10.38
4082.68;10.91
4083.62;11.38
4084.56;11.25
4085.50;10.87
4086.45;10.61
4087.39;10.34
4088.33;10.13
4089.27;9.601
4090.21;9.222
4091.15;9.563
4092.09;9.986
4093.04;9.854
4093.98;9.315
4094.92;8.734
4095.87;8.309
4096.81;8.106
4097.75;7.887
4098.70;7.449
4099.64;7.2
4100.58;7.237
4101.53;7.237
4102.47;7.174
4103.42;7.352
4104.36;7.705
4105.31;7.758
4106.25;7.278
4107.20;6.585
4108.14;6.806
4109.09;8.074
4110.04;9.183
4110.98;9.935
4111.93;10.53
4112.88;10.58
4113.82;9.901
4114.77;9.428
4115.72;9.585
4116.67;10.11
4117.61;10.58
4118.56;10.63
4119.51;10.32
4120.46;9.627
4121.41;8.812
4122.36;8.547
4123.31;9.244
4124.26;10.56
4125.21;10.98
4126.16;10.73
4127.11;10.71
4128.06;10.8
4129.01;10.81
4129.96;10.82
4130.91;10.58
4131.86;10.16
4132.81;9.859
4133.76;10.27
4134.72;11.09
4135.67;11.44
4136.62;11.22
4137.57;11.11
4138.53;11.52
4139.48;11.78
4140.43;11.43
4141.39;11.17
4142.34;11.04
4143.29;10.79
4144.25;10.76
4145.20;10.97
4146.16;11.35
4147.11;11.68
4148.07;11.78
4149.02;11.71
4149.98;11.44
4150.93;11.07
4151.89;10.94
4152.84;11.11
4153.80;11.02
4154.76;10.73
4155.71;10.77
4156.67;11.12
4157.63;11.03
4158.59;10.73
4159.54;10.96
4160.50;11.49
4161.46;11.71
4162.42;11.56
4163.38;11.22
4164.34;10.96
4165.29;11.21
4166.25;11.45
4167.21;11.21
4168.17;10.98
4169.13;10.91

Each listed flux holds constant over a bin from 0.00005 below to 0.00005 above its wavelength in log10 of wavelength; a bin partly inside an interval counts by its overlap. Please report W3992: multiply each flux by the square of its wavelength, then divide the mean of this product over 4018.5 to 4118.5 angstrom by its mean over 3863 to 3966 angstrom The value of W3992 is 1.4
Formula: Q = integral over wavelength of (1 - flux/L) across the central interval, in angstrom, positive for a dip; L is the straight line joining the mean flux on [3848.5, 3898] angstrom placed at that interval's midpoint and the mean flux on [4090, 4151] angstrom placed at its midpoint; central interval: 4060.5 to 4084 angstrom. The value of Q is -4.3 angstrom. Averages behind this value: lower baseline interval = 7.24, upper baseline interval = 9.78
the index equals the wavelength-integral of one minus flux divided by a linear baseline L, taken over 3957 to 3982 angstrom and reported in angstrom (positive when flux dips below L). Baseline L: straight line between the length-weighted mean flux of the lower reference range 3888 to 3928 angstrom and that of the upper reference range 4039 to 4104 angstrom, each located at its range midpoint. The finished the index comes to 7.7 angstrom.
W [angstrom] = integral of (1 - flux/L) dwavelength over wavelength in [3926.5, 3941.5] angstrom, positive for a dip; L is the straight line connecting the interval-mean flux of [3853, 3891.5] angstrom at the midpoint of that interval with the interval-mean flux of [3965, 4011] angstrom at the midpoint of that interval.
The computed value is 3.27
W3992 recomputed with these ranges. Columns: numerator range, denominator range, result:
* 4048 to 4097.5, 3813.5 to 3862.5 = 1.75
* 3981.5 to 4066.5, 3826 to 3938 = 1.64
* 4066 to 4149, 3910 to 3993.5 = 1.35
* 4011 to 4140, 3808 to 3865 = 1.73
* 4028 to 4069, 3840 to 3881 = 1.59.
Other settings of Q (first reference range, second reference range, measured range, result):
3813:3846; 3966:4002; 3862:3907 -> -1.00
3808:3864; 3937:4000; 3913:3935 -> -1.26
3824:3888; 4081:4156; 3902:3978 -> 1.27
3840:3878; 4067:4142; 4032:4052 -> -4.17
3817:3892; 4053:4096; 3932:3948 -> 2.14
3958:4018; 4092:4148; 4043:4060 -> -2.21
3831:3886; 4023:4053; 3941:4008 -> 6.94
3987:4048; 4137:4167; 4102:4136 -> 5.20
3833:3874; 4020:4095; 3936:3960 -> 1.29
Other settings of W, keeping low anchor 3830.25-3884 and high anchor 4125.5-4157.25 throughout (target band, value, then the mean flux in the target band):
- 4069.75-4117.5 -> 3.6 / 9.56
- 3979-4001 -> -4.2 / 10.6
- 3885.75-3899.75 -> 2.2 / 6.36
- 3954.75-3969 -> 3.7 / 6.29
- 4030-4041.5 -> -2.4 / 11.5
